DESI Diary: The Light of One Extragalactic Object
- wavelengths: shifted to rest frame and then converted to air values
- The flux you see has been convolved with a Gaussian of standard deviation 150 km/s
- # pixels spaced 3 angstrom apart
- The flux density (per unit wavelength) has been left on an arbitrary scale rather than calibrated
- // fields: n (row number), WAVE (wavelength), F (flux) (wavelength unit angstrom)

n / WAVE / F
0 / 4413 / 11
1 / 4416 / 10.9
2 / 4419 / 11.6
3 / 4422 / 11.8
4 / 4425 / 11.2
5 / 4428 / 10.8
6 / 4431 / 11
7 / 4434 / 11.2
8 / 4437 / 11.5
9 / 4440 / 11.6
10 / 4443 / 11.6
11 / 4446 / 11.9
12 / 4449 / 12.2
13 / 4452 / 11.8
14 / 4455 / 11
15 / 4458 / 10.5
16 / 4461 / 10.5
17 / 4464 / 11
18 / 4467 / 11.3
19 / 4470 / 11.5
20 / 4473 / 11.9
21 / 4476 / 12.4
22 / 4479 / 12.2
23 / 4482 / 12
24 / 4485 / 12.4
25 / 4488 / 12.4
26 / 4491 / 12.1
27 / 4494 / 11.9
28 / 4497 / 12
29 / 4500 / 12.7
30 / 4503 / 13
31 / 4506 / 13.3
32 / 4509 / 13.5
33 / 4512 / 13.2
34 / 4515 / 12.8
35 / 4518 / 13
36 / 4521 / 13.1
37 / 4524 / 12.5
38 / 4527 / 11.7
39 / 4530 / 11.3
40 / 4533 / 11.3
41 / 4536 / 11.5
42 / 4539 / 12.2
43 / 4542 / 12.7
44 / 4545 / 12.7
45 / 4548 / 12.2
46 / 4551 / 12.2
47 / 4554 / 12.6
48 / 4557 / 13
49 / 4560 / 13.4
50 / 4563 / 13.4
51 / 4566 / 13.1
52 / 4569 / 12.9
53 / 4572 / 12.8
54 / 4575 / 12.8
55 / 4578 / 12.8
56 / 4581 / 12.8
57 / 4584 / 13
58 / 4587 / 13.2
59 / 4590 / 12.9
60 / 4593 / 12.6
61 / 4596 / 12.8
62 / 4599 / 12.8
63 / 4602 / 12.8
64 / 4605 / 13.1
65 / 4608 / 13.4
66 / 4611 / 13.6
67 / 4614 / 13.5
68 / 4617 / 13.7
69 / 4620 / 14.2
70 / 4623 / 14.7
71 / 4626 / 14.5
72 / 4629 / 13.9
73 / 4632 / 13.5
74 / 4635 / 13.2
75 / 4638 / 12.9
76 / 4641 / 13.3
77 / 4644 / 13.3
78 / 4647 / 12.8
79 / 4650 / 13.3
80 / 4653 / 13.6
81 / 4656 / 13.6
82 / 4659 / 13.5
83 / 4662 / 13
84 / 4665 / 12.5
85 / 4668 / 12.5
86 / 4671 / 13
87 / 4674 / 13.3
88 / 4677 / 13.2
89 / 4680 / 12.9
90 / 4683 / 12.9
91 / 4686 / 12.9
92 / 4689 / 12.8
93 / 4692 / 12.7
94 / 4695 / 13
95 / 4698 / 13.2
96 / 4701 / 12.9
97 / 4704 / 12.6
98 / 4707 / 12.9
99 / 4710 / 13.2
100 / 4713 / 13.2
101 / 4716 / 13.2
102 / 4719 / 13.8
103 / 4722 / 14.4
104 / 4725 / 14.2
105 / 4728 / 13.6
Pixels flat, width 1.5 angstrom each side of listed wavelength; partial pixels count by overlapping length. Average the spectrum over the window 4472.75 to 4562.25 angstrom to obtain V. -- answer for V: 12.5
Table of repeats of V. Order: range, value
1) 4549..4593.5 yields 12.9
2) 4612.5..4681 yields 13.4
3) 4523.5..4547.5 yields 12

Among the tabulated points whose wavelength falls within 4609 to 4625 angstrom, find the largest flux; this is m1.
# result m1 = 14.7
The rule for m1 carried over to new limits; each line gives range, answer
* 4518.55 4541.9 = 13.1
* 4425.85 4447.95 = 11.9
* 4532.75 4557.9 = 13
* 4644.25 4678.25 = 13.6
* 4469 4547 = 13.5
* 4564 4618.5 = 13.7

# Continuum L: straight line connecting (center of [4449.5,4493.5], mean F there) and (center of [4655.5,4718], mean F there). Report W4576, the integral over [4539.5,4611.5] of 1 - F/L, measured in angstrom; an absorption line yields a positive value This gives -3.4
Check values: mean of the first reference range 11.7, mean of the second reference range 13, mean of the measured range 12.9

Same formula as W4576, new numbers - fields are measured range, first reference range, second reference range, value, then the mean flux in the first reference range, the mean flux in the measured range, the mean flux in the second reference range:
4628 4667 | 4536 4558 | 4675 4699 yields -1.33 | 12.4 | 13.2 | 13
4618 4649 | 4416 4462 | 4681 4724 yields -2.36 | 11.3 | 13.6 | 13.1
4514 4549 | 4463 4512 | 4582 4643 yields 1.14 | 12.3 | 12.2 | 13.4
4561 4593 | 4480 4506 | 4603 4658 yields 0.32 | 12.4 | 13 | 13.6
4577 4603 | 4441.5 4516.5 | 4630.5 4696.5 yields -0.39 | 12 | 12.9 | 13.1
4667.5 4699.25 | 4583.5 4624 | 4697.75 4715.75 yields 0.27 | 13.3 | 13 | 13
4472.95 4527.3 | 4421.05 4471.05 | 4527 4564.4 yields -3.17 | 11.3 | 12.6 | 12.3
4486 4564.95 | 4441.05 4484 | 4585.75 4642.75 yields -1.32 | 11.6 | 12.5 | 13.4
